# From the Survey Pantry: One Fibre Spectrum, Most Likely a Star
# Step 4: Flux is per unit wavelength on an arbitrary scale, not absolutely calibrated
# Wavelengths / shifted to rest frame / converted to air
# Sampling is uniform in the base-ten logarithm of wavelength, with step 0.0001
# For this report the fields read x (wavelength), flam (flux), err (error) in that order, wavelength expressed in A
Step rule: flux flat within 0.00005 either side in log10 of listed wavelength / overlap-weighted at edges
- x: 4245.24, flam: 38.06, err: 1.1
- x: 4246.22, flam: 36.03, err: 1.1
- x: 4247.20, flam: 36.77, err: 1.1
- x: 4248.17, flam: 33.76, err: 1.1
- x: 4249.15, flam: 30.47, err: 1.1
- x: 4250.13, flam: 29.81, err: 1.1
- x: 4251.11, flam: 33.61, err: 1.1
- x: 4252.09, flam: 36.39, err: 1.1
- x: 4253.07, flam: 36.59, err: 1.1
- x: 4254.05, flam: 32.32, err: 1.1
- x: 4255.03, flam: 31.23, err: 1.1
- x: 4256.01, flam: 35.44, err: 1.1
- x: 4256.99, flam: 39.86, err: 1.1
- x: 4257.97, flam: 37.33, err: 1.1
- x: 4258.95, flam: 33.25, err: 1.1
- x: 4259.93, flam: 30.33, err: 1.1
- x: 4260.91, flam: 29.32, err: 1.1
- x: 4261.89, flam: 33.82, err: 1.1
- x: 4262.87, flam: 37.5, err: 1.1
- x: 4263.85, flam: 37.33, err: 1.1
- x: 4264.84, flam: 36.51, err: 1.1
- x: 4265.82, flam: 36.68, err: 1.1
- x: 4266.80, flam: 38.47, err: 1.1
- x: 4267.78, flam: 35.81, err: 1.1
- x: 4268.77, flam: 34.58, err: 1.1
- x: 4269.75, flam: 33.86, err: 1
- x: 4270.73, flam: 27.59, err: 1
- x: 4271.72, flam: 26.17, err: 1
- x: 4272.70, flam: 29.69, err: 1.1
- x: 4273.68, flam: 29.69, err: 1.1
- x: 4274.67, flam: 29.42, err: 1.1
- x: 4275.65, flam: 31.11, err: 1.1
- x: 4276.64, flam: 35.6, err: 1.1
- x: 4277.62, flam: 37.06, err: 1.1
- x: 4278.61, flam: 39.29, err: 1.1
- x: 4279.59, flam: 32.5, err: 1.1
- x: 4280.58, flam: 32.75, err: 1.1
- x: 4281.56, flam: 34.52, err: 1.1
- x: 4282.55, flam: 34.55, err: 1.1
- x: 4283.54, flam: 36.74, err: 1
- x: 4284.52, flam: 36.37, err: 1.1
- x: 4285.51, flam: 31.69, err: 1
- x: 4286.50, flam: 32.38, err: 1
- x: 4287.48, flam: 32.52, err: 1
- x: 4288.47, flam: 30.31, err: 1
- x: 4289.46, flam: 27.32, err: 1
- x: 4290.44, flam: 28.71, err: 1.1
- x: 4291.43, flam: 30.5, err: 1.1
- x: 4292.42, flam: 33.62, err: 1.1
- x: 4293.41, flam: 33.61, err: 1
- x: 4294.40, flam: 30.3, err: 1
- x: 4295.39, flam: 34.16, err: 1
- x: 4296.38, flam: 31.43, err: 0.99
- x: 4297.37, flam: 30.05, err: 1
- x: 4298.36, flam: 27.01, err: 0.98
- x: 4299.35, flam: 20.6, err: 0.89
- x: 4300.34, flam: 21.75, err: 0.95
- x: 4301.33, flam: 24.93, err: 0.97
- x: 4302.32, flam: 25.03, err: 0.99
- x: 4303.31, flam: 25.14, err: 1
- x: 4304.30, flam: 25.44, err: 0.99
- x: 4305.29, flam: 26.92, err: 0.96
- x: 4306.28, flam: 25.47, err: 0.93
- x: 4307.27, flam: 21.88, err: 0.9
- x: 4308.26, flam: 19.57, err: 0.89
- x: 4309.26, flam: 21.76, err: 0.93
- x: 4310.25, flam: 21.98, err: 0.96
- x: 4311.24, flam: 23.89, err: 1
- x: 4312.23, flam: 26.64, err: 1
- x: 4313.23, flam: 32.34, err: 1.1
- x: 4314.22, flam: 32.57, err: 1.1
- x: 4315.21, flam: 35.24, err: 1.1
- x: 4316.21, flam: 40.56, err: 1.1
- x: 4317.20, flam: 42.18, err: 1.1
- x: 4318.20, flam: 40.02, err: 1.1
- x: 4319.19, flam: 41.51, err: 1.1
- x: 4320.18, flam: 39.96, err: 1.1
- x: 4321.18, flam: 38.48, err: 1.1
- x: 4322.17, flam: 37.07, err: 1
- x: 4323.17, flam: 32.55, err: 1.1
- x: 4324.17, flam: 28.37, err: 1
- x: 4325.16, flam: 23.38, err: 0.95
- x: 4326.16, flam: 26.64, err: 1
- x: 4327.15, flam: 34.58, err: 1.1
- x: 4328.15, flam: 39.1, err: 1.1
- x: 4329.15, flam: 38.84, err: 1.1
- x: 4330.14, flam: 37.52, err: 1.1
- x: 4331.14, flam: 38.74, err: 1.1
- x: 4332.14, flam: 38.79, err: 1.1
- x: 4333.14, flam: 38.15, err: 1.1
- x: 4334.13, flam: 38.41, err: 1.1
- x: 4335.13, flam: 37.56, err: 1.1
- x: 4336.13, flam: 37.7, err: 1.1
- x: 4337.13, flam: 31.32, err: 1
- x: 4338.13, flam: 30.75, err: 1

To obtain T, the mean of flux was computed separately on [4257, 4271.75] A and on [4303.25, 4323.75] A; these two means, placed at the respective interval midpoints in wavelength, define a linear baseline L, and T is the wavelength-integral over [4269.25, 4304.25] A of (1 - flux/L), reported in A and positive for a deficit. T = 2.3 A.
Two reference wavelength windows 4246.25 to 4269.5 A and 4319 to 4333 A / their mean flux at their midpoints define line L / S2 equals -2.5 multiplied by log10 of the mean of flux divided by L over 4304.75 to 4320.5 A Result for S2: 0.15 mag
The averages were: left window 34.7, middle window 30.7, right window 35.3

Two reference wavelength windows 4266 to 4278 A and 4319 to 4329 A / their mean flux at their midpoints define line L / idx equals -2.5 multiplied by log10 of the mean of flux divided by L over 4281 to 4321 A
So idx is 0.103 mag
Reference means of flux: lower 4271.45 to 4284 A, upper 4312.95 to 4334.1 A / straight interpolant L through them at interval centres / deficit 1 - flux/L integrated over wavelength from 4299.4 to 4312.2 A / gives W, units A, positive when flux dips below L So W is 4.1 A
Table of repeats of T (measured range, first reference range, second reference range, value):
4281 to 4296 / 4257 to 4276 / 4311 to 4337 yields 0.7 A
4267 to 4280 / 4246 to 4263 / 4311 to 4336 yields 0.7 A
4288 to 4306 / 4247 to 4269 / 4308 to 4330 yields 2.9 A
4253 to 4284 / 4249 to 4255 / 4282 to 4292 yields -1.2 A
